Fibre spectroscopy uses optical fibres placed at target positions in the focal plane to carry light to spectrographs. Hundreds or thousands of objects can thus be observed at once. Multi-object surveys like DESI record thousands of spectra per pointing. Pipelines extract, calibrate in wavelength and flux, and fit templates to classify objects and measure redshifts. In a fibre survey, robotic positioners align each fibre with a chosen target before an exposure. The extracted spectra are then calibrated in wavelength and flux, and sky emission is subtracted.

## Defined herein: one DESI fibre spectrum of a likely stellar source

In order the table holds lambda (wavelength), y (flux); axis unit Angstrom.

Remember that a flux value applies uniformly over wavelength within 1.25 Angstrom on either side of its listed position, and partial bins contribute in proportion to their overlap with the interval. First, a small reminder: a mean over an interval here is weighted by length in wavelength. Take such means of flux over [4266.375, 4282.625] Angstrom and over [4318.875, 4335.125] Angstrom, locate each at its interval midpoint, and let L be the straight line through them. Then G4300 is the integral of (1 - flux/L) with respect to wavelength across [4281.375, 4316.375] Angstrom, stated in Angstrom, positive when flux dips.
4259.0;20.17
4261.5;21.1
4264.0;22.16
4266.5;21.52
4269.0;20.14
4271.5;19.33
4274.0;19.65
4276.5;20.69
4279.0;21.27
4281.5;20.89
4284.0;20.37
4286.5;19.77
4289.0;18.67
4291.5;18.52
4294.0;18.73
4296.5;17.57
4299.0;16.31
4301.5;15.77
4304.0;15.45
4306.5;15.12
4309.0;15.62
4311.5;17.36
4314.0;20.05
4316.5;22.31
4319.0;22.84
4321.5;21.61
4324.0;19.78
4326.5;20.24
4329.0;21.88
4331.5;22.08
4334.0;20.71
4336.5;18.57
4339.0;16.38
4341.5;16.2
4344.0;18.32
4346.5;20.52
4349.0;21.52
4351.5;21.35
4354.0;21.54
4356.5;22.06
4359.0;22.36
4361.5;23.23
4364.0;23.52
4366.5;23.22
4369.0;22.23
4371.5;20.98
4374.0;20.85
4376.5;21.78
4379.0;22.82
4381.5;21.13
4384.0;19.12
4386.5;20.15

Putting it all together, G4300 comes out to 4.8 Angstrom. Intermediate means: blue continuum 20.4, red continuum 21.2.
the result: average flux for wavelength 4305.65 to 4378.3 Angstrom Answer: 20.5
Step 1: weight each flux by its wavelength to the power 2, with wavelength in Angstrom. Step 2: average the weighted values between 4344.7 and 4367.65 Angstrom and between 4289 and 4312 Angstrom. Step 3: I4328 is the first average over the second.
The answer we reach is 1.35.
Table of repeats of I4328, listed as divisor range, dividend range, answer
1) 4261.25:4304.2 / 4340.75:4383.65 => 1.15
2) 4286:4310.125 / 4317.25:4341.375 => 1.21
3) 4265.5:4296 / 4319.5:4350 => 1.02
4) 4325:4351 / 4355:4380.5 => 1.15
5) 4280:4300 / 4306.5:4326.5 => 1.05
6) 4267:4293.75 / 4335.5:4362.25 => 1.04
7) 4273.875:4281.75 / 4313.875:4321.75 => 1.08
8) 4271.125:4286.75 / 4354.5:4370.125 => 1.16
